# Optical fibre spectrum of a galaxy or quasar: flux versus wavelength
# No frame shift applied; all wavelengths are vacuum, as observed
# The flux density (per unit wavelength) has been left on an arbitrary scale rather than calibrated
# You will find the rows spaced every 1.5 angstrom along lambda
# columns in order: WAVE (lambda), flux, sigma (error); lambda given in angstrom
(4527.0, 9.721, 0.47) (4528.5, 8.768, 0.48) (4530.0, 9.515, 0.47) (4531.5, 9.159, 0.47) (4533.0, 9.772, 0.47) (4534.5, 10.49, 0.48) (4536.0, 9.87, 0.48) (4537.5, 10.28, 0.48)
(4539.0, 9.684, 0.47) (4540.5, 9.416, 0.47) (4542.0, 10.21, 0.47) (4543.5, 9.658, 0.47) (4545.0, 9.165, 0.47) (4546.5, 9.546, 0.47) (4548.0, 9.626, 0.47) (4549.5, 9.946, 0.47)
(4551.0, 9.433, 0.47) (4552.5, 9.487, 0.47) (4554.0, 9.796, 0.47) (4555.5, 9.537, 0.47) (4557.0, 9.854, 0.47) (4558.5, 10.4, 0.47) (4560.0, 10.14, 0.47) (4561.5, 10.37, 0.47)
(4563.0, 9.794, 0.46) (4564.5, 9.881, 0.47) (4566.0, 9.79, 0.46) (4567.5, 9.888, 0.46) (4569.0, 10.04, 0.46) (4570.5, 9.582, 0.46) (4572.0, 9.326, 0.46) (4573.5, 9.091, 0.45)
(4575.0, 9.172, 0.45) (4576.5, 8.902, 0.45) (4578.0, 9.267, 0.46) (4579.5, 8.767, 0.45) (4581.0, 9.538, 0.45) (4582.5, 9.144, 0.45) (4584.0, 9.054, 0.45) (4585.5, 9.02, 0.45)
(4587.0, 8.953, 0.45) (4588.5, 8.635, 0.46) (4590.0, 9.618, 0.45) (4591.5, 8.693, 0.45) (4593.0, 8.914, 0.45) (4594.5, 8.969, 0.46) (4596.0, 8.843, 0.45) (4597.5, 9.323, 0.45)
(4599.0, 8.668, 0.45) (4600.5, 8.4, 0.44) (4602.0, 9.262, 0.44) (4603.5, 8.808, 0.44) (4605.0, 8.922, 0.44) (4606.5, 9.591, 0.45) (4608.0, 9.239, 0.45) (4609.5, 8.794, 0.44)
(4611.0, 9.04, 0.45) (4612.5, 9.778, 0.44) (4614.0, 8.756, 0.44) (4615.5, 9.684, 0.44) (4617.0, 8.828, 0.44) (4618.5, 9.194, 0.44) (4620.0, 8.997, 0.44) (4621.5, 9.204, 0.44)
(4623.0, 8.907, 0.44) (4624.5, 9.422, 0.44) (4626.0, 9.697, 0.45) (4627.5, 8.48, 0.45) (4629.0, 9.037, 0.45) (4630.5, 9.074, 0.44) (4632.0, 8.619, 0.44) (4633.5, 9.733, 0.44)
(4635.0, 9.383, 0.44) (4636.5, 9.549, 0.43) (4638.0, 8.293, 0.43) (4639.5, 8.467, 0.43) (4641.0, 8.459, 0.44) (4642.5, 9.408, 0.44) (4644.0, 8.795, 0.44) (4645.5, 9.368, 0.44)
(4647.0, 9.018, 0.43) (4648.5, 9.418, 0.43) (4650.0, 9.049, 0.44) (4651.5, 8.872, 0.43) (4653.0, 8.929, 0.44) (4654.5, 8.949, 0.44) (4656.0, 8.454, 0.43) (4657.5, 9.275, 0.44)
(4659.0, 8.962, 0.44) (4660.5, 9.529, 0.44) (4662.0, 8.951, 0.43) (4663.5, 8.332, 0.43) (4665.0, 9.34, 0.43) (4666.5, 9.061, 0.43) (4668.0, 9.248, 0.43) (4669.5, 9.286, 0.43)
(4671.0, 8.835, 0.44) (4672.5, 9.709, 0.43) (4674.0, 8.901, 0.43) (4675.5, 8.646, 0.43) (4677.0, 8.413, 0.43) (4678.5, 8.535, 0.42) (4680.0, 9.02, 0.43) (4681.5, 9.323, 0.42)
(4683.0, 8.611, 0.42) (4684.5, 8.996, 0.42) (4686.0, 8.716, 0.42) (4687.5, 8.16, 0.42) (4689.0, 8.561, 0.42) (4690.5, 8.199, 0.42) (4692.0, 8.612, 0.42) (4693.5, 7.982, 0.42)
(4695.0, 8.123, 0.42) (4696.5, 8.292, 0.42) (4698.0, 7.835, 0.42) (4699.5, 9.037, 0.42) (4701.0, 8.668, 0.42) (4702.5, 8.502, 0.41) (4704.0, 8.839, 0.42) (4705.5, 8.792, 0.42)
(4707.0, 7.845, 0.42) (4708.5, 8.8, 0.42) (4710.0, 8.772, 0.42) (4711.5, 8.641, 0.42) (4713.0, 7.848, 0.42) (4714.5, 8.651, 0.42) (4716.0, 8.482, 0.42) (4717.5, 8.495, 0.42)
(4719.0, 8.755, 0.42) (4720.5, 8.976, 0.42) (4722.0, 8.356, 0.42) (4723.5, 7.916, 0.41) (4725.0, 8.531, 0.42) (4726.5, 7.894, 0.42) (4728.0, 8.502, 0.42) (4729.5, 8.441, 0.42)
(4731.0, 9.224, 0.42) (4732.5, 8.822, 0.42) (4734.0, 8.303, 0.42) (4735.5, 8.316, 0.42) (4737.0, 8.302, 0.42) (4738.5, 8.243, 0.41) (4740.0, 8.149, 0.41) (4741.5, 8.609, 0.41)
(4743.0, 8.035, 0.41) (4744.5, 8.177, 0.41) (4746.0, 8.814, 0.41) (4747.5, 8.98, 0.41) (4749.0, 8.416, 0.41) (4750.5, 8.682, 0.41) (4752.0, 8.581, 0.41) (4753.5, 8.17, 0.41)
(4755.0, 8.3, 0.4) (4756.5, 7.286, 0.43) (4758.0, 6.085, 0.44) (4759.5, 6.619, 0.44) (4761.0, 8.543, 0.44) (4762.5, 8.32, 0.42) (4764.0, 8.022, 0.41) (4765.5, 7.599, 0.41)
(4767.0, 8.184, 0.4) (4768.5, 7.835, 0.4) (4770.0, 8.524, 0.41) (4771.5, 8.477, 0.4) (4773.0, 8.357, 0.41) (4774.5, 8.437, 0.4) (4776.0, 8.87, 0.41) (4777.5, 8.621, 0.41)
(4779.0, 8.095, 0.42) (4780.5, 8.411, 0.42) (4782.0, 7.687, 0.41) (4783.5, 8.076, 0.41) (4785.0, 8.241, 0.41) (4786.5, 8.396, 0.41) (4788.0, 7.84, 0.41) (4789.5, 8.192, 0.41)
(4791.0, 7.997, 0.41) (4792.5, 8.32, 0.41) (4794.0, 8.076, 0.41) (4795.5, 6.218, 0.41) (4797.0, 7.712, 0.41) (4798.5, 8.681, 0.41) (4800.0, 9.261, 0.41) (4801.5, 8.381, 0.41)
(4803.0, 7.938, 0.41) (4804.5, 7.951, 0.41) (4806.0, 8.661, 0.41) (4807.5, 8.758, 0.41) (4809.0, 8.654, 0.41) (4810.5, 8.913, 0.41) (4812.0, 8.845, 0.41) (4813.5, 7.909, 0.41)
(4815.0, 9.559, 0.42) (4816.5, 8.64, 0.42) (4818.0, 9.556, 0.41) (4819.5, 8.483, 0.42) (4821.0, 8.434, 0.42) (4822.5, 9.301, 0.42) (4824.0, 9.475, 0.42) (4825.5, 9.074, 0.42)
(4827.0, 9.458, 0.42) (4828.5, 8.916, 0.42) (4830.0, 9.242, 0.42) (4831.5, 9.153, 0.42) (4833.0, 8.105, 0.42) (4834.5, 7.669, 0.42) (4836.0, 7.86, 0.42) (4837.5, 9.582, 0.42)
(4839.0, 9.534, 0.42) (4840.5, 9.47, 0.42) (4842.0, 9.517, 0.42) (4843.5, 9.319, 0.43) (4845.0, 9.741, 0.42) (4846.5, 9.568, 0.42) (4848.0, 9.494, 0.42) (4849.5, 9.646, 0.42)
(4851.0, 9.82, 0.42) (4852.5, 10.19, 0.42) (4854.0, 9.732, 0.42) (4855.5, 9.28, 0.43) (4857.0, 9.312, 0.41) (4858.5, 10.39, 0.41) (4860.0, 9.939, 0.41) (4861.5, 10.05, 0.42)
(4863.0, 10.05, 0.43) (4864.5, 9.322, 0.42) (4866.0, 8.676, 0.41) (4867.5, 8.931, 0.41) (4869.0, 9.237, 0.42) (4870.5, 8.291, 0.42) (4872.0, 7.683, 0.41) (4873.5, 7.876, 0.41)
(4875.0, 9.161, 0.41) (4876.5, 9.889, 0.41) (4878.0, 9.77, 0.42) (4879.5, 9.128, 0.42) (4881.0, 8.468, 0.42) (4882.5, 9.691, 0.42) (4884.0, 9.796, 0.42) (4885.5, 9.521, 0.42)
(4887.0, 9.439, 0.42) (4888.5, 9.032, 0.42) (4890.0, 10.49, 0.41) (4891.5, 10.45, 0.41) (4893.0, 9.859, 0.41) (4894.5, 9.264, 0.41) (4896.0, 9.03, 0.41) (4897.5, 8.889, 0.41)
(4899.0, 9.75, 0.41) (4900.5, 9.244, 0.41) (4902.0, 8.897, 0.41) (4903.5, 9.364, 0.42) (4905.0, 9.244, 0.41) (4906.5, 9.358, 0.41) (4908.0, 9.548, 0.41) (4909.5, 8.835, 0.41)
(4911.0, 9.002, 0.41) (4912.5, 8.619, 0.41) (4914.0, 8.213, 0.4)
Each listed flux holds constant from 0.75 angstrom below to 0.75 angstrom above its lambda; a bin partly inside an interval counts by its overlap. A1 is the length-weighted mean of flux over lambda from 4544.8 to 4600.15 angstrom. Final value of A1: 9.41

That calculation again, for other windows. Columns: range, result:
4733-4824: 8.3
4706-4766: 8.29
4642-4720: 8.76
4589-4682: 9.03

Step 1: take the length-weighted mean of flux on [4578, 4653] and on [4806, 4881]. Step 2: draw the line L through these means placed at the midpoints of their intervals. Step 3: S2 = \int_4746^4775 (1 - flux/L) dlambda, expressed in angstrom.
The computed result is 3.2 angstrom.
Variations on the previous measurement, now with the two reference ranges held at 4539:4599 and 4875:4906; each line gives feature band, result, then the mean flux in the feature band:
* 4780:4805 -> 3.63 angstrom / 8.08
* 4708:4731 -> 2.33 angstrom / 8.49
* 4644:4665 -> 0.97 angstrom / 9.01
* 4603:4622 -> 0.61 angstrom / 9.14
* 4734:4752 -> 1.94 angstrom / 8.43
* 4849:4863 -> -0.56 angstrom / 9.83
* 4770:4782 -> 1.31 angstrom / 8.42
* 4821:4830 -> 0.26 angstrom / 9.18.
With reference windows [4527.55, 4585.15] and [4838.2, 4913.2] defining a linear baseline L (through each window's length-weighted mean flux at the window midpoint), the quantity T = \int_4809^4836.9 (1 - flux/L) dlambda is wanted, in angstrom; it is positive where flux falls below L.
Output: 1.8 angstrom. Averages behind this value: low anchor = 9.61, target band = 8.81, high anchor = 9.38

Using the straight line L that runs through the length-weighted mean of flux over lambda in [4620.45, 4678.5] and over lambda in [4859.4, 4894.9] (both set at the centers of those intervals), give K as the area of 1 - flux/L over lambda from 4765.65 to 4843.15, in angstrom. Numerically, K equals 5.9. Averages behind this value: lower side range 9.02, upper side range 9.33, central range 8.54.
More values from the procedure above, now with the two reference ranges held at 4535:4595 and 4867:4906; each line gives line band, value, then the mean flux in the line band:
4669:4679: 0.6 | 8.9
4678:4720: 3.9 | 8.54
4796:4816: 1.7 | 8.53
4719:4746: 2.8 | 8.42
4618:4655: 1.6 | 9.05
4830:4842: 0.6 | 8.84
